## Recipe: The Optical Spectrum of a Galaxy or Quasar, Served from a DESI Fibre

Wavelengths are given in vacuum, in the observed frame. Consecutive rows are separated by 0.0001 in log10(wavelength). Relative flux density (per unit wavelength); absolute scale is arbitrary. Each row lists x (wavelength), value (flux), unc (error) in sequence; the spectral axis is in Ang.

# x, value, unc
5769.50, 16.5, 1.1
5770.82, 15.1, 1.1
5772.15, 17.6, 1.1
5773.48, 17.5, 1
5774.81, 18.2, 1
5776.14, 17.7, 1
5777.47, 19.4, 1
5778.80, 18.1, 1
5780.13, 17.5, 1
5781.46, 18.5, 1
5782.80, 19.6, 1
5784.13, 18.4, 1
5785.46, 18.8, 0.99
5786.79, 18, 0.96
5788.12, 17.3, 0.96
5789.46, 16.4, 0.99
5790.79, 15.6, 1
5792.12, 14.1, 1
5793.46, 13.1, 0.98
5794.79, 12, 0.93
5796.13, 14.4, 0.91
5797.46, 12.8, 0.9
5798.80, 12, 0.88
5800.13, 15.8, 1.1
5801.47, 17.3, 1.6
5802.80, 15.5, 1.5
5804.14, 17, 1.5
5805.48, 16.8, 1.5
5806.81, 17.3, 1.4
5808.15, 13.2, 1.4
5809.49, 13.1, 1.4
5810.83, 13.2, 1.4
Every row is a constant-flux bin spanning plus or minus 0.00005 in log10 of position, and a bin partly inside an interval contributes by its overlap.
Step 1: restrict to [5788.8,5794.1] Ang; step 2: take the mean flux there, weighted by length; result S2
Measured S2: 14.8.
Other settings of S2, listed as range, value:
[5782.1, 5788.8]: 18.4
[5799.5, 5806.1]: 16.5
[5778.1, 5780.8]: 17.8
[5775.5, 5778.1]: 18.5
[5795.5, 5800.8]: 13.8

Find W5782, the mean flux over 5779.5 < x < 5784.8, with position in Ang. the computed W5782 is 18.5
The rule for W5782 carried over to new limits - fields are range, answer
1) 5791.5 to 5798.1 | 13.3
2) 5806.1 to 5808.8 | 15.3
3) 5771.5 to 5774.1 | 17.5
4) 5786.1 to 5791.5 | 16.8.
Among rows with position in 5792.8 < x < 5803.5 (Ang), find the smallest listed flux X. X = 12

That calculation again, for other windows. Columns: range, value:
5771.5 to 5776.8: 17.5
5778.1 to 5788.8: 17.3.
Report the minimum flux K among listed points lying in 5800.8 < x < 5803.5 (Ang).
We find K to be 15.5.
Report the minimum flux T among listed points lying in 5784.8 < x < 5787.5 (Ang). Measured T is 18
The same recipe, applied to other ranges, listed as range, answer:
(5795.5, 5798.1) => 12.8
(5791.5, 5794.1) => 13.1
